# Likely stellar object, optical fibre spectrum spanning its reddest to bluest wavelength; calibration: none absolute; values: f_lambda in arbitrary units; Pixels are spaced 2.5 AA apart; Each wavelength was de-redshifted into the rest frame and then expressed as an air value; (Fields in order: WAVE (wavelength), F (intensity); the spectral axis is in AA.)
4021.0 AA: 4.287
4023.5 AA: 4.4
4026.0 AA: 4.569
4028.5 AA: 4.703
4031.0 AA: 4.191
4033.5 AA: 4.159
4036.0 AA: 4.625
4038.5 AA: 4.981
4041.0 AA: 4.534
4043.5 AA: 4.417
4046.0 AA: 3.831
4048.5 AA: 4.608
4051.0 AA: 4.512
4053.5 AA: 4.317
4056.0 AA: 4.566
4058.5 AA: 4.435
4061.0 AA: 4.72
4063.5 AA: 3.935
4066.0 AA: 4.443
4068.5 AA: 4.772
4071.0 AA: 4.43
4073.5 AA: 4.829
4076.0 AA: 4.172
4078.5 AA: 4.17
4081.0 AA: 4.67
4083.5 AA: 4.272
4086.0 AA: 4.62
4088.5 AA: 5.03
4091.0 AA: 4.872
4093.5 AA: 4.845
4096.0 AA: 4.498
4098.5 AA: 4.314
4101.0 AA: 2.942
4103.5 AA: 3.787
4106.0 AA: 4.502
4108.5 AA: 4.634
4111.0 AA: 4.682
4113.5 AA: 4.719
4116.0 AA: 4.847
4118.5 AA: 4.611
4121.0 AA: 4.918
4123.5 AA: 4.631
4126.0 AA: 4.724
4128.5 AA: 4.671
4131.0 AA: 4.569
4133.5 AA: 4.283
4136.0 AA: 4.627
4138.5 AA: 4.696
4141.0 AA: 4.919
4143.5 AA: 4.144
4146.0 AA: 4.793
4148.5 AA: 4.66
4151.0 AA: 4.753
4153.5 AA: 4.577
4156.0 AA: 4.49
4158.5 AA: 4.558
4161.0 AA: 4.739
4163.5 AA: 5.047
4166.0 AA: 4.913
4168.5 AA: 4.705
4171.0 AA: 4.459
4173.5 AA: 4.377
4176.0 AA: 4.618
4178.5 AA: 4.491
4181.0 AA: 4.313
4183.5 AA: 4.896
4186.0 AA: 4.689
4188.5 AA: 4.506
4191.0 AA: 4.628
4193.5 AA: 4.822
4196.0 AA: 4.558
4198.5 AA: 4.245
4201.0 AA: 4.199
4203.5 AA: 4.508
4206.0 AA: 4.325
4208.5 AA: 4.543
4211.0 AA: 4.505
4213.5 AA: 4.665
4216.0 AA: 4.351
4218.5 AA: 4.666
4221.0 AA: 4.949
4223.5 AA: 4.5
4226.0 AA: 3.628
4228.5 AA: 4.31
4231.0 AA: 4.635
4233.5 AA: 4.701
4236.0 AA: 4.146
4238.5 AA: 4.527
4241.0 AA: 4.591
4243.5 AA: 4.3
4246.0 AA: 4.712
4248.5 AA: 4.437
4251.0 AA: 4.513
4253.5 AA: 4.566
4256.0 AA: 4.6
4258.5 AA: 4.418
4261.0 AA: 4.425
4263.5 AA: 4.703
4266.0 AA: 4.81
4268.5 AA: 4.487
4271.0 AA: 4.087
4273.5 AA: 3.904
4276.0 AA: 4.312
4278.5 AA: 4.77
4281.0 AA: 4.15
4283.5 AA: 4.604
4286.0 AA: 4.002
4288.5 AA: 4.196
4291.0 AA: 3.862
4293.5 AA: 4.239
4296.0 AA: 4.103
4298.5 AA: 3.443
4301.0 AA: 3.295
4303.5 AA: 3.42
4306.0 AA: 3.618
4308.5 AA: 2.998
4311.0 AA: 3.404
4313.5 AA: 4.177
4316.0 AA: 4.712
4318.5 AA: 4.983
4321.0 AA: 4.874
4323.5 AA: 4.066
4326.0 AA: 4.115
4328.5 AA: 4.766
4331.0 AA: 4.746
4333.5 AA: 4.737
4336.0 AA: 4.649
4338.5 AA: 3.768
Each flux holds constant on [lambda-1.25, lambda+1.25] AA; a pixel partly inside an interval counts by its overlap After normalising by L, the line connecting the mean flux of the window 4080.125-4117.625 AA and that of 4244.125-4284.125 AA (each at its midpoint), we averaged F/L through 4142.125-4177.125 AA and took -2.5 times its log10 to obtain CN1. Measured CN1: -0.04 mag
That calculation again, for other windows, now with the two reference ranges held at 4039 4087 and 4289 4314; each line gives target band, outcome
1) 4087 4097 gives -0.11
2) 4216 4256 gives -0.16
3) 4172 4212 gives -0.13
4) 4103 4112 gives -0.04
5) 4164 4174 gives -0.14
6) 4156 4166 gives -0.16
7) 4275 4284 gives -0.19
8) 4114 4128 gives -0.12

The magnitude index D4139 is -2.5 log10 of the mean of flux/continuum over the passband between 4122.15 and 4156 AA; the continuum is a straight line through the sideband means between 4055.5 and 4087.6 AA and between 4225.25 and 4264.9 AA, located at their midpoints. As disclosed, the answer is -0.036 mag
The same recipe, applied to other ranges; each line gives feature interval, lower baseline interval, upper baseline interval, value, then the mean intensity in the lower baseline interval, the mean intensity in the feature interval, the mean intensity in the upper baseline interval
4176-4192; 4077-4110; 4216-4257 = -0.033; 4.4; 4.59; 4.48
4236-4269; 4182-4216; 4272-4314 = -0.088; 4.54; 4.53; 3.91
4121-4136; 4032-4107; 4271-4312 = -0.078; 4.43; 4.61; 3.9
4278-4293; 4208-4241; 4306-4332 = 0.023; 4.47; 4.24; 4.25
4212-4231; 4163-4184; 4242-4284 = 0.020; 4.62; 4.45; 4.46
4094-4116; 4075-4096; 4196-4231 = 0.060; 4.58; 4.31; 4.43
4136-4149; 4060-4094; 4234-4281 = -0.030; 4.55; 4.64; 4.46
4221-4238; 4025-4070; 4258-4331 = -0.031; 4.46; 4.38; 4.18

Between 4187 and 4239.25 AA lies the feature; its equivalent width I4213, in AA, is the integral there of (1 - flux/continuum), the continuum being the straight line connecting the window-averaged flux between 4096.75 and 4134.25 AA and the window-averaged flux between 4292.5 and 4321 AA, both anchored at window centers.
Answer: -3.8 AA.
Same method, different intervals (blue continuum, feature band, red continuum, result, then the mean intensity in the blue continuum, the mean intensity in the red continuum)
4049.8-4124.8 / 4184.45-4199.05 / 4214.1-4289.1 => -0.46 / 4.49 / 4.44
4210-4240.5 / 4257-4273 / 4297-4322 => -1.03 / 4.47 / 3.88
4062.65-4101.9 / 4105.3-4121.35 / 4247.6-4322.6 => -1.05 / 4.44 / 4.2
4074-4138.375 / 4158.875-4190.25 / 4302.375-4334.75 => -1.64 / 4.51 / 4.2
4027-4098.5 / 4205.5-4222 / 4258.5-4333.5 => -1.05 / 4.5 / 4.19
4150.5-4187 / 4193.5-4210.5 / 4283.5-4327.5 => 0.19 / 4.64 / 3.99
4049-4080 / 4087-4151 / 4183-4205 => -1.01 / 4.45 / 4.55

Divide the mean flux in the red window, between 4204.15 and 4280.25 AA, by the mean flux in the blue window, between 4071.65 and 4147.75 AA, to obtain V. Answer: 0.99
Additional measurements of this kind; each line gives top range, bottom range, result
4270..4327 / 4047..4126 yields 0.90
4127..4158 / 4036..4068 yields 1.03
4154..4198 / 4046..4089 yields 1.04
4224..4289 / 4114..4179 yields 0.95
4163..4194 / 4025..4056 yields 1.04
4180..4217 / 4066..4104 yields 1.02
